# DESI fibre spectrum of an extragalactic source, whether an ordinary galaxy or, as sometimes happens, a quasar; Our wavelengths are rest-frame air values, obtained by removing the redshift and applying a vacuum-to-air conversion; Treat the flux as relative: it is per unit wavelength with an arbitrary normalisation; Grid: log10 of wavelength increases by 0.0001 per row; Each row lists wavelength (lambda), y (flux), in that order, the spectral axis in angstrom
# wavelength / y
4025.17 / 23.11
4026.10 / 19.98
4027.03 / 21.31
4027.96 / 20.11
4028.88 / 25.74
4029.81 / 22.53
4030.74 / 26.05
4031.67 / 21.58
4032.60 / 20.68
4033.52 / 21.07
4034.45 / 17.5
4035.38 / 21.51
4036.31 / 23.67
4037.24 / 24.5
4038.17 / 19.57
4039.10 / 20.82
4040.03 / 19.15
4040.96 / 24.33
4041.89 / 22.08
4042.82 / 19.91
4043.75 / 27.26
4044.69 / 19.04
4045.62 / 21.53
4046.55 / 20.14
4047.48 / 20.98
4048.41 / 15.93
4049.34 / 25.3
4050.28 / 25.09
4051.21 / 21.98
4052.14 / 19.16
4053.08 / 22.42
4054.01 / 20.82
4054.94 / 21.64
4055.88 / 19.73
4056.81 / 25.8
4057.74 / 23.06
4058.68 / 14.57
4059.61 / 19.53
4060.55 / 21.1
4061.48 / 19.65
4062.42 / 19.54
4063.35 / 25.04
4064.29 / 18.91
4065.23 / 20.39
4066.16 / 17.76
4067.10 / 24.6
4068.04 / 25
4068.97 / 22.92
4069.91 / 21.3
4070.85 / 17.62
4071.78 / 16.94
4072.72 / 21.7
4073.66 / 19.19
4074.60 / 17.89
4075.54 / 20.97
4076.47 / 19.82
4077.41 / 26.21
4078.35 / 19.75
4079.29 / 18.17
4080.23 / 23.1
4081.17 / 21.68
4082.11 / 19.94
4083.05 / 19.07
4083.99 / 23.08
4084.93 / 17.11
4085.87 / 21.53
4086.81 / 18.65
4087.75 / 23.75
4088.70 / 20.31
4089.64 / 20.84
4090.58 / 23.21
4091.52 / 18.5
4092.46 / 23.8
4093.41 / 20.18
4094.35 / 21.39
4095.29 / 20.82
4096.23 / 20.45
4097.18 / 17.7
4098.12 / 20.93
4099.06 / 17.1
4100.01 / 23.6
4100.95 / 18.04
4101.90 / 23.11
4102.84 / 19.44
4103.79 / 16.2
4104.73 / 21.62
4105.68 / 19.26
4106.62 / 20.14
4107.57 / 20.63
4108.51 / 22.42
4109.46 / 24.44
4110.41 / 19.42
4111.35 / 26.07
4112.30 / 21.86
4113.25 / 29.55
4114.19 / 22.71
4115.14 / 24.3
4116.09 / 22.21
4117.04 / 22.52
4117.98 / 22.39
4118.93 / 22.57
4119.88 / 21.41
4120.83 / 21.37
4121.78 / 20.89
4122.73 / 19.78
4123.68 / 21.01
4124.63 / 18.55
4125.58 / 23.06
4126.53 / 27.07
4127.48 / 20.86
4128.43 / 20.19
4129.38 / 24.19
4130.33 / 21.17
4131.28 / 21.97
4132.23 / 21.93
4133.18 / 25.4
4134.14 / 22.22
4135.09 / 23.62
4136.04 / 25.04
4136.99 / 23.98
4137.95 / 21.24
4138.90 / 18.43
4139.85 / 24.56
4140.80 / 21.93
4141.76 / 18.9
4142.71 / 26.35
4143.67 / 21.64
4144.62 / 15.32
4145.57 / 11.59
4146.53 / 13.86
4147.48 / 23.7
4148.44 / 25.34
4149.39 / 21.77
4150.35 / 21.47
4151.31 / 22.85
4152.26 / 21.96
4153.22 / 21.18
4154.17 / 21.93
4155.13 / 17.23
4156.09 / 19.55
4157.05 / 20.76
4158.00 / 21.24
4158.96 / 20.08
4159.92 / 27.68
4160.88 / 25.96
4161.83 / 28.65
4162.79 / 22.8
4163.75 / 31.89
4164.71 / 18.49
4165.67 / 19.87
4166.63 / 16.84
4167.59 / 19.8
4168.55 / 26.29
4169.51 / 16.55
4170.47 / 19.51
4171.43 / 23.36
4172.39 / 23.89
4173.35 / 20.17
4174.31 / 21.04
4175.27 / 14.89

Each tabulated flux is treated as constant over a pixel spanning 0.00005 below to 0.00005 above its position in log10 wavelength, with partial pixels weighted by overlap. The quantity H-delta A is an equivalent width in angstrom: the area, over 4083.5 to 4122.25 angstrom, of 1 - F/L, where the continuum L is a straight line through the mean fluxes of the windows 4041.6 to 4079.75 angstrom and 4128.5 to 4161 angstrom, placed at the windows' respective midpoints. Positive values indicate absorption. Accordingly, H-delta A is -0.1 angstrom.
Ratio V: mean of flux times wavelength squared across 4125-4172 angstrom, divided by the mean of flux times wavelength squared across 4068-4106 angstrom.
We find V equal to 1.10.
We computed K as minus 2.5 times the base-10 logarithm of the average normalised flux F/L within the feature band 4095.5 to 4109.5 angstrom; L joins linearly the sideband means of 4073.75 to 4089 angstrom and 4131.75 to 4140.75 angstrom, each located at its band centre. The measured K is 0.068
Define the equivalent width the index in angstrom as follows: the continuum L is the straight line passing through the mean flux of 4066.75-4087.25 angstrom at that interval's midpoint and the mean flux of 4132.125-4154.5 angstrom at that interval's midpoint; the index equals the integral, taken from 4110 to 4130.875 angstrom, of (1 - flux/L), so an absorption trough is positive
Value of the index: -1.2 angstrom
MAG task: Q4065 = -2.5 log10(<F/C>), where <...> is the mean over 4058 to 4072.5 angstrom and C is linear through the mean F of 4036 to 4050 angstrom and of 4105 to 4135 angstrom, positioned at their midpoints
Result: 0.074 mag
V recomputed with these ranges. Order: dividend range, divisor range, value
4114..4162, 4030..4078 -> 1.07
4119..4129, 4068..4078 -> 1.06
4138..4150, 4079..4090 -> 1.01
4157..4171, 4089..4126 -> 1.08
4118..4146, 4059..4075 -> 1.09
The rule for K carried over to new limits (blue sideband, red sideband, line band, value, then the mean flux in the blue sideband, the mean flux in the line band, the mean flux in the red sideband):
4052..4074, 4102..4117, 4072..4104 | 0.05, 20.8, 20.5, 22.1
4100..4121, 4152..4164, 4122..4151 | 0.05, 21.9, 21.5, 23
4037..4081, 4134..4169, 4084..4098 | 0.03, 21.1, 20.7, 21.8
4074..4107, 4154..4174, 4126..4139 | -0.07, 20.5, 22.8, 22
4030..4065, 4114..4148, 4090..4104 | 0.06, 21.4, 20.4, 21.6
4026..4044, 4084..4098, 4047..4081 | 0.02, 21.9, 20.9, 20.7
